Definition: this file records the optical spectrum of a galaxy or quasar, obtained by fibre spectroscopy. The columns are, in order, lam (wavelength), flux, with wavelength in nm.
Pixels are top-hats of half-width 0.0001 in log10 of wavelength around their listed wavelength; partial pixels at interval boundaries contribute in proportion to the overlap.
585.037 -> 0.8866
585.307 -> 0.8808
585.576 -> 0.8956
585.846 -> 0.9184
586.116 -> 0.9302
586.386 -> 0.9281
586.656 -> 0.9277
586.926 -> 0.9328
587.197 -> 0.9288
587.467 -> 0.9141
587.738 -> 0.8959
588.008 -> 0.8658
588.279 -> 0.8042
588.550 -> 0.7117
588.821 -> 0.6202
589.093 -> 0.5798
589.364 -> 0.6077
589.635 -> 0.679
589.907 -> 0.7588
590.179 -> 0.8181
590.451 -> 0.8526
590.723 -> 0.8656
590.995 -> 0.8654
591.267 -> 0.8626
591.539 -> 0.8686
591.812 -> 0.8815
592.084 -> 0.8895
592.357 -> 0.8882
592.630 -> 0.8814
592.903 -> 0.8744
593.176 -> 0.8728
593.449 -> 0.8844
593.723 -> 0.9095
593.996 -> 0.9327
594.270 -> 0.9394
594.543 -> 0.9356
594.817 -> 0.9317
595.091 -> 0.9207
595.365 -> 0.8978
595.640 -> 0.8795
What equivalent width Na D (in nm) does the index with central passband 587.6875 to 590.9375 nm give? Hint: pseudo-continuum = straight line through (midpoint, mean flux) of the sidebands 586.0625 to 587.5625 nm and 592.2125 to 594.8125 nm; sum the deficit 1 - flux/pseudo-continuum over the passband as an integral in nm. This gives 0.58 nm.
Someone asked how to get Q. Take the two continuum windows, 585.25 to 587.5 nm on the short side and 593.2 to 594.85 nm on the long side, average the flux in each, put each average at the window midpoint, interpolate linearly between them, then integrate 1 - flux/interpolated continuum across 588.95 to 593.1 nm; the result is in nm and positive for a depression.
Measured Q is 0.48 nm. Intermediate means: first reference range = 0.919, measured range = 0.812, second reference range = 0.918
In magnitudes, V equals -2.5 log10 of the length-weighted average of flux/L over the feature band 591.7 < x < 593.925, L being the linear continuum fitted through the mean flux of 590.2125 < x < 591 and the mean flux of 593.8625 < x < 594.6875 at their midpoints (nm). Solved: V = 0.020 mag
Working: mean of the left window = 0.855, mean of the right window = 0.936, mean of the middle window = 0.887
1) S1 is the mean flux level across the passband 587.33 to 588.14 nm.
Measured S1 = 0.893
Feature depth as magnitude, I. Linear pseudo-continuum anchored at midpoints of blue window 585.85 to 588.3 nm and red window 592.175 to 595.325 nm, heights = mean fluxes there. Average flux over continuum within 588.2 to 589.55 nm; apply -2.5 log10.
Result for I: 0.35 mag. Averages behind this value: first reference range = 0.909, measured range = 0.659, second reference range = 0.906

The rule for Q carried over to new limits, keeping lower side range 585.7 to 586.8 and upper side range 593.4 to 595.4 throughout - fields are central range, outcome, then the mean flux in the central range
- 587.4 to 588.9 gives 0.197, 0.804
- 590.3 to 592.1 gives 0.108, 0.868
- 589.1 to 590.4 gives 0.299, 0.711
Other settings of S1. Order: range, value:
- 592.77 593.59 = 0.877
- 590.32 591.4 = 0.862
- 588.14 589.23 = 0.679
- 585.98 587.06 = 0.93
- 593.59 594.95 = 0.93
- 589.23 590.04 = 0.682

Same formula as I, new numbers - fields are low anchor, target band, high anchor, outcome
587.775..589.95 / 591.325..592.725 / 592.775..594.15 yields -0.06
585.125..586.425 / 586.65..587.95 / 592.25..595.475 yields -0.01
